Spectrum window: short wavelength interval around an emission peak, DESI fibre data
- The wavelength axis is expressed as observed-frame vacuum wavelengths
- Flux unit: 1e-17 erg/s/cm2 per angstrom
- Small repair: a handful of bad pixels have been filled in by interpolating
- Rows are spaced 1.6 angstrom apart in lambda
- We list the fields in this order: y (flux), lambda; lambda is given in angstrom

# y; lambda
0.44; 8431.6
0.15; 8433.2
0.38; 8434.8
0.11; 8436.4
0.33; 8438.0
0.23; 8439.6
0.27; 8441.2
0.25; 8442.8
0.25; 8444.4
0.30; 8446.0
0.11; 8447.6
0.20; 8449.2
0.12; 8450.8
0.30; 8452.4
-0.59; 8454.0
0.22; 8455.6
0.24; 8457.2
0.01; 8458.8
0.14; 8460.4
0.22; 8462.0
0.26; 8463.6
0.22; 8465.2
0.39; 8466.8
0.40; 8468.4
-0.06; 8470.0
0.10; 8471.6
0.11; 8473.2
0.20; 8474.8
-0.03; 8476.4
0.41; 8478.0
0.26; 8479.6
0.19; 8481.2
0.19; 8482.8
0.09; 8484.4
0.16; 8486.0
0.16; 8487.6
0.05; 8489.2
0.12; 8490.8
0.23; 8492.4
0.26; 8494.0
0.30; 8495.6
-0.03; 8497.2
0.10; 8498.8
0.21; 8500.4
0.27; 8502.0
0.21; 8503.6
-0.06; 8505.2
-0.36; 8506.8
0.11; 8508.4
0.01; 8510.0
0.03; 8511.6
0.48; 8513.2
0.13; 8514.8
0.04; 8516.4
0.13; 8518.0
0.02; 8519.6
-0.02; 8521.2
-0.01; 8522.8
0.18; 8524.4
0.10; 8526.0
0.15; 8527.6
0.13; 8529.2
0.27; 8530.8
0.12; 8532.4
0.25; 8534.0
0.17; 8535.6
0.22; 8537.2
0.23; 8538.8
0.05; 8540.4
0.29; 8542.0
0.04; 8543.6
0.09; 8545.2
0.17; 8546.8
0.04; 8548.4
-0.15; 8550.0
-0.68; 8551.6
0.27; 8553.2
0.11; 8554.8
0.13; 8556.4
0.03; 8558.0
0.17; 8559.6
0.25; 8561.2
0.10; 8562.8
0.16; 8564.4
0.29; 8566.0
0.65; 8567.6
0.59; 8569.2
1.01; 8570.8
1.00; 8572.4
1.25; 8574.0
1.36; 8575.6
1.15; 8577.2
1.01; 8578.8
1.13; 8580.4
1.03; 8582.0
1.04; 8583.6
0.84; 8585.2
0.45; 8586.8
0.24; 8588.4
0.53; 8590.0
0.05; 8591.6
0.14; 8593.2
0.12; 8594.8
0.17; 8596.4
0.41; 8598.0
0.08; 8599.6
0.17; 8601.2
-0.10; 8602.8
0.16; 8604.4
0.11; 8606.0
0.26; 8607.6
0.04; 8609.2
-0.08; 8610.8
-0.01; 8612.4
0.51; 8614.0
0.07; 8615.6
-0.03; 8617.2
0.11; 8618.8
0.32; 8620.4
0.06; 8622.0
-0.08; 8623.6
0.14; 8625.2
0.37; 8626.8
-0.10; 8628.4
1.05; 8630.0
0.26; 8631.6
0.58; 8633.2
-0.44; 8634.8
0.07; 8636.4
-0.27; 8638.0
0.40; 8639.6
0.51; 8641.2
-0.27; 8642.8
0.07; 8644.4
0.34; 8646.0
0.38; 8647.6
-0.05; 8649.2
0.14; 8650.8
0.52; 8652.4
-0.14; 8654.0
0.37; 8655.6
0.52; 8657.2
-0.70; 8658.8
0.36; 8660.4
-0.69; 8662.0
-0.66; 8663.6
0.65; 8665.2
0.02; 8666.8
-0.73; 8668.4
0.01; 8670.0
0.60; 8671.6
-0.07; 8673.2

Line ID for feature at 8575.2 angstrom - [O II]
